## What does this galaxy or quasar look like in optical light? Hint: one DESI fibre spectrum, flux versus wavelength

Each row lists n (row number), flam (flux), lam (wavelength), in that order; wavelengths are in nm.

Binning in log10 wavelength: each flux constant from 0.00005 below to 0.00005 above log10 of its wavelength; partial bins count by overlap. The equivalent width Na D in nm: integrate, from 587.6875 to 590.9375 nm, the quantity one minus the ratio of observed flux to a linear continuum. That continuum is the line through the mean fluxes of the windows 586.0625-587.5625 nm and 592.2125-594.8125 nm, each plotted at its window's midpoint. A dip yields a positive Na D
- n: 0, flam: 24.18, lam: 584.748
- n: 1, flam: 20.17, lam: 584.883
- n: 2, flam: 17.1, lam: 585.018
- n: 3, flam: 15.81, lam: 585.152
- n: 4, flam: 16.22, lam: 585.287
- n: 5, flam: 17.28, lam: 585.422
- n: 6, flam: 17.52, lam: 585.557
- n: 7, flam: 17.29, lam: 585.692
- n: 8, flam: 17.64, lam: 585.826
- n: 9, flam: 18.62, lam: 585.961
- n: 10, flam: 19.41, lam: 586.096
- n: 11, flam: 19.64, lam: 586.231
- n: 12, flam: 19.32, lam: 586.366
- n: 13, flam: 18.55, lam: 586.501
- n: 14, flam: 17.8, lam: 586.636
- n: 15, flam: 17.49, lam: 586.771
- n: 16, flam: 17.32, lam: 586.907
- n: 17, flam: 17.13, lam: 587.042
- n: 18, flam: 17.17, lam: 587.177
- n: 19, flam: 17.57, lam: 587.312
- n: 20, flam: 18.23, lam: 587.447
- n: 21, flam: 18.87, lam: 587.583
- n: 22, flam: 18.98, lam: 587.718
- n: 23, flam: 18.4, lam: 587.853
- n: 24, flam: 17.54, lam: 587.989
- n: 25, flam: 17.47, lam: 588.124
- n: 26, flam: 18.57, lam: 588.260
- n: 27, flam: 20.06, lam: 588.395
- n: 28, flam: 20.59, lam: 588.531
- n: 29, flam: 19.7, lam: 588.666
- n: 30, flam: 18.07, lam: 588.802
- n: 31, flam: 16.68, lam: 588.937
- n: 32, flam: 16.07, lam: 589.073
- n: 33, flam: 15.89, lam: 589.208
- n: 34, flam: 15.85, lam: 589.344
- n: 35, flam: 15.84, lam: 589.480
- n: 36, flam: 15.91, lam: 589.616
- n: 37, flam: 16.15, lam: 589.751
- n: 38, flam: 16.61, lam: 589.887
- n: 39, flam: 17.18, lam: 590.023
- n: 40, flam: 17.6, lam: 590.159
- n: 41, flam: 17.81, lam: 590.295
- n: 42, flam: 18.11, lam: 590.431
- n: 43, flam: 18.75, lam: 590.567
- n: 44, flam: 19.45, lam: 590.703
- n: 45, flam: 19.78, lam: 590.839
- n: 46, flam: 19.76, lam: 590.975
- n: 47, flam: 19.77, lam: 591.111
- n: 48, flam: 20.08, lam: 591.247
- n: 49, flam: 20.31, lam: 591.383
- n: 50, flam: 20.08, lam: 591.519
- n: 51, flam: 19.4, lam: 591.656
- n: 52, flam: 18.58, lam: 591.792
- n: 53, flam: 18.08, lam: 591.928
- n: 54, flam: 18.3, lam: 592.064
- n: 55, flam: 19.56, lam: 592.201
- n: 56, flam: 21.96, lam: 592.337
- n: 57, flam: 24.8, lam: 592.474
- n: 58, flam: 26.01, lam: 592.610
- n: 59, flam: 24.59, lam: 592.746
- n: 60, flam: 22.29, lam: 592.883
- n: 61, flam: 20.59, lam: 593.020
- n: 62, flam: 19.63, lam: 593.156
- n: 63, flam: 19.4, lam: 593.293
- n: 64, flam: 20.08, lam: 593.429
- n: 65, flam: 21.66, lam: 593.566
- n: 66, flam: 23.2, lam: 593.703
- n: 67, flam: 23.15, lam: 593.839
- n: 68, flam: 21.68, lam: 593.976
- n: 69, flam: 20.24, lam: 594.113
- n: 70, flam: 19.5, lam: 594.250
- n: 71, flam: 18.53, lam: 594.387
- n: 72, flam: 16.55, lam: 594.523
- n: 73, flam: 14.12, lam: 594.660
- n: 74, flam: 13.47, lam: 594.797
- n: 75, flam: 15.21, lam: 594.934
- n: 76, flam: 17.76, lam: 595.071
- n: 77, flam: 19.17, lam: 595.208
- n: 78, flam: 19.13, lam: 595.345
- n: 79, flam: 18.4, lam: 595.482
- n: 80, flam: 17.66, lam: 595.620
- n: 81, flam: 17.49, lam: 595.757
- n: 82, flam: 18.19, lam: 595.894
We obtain 0.22 nm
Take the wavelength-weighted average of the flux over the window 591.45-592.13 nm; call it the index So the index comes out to 18.9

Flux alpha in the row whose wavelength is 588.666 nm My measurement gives 19.7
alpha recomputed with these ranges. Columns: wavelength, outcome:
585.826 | 17.64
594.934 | 15.21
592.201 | 19.56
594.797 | 13.47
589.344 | 15.85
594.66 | 14.12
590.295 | 17.81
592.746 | 24.59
